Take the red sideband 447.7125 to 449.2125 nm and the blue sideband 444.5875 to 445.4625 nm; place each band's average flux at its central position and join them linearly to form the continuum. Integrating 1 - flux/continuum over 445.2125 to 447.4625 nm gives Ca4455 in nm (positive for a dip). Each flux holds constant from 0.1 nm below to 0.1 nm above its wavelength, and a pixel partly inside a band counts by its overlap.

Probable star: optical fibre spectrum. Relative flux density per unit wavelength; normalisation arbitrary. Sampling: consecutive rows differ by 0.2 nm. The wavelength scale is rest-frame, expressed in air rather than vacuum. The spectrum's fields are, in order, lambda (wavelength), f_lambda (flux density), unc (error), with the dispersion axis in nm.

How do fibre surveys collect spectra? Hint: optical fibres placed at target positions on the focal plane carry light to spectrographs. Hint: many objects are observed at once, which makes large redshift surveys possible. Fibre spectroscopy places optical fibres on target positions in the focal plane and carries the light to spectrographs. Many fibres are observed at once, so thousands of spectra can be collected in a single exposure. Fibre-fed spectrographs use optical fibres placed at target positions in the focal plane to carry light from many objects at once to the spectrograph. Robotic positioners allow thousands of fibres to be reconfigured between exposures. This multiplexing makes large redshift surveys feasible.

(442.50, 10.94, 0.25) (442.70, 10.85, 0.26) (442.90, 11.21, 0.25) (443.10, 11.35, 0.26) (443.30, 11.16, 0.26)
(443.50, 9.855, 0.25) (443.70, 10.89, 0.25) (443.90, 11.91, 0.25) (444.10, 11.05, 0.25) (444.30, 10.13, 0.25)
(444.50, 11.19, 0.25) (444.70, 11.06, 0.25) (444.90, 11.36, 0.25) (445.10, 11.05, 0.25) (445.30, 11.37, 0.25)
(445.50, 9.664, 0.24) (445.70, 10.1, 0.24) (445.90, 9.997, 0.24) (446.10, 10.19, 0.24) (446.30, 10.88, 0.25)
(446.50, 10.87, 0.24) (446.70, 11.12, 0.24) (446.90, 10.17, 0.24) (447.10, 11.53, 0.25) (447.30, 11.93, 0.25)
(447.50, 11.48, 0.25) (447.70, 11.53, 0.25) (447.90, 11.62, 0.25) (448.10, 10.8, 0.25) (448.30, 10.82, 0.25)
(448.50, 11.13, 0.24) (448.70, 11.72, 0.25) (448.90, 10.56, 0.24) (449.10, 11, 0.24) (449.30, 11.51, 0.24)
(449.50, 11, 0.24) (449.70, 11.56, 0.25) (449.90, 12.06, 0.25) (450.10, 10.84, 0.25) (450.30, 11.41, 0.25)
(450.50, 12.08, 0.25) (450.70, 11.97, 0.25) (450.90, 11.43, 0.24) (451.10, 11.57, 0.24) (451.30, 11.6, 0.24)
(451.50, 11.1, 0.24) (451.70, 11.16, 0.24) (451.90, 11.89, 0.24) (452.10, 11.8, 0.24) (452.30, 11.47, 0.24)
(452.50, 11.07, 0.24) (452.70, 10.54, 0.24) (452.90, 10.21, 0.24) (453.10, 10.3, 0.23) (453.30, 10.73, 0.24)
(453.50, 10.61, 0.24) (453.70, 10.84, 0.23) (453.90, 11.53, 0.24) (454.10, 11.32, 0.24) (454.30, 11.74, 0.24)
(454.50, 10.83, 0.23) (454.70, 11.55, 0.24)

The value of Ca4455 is 0.08 nm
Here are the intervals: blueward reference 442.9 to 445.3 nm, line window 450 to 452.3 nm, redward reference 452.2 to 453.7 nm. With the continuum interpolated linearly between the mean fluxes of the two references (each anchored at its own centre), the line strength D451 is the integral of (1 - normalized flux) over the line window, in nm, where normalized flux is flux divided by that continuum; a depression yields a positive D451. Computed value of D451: -0.16 nm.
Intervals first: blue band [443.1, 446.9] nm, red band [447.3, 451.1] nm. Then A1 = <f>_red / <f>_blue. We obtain 1.1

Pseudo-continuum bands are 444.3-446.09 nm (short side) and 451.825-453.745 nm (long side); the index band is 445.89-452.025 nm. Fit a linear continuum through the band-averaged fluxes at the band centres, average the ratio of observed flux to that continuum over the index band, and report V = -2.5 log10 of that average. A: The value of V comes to -0.05 mag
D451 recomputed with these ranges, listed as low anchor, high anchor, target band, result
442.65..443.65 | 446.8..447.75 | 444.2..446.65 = 0.10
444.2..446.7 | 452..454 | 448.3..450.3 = -0.08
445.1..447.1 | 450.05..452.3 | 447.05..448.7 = -0.07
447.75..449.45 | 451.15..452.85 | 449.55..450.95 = -0.05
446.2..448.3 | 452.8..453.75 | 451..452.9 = -0.11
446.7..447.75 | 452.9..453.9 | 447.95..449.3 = 0.01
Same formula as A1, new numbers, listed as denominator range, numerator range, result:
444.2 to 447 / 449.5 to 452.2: 1.08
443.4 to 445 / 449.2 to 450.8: 1.06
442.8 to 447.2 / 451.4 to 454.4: 1.02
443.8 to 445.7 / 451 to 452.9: 1.03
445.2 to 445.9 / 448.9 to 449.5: 1.07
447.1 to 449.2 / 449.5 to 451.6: 1.02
